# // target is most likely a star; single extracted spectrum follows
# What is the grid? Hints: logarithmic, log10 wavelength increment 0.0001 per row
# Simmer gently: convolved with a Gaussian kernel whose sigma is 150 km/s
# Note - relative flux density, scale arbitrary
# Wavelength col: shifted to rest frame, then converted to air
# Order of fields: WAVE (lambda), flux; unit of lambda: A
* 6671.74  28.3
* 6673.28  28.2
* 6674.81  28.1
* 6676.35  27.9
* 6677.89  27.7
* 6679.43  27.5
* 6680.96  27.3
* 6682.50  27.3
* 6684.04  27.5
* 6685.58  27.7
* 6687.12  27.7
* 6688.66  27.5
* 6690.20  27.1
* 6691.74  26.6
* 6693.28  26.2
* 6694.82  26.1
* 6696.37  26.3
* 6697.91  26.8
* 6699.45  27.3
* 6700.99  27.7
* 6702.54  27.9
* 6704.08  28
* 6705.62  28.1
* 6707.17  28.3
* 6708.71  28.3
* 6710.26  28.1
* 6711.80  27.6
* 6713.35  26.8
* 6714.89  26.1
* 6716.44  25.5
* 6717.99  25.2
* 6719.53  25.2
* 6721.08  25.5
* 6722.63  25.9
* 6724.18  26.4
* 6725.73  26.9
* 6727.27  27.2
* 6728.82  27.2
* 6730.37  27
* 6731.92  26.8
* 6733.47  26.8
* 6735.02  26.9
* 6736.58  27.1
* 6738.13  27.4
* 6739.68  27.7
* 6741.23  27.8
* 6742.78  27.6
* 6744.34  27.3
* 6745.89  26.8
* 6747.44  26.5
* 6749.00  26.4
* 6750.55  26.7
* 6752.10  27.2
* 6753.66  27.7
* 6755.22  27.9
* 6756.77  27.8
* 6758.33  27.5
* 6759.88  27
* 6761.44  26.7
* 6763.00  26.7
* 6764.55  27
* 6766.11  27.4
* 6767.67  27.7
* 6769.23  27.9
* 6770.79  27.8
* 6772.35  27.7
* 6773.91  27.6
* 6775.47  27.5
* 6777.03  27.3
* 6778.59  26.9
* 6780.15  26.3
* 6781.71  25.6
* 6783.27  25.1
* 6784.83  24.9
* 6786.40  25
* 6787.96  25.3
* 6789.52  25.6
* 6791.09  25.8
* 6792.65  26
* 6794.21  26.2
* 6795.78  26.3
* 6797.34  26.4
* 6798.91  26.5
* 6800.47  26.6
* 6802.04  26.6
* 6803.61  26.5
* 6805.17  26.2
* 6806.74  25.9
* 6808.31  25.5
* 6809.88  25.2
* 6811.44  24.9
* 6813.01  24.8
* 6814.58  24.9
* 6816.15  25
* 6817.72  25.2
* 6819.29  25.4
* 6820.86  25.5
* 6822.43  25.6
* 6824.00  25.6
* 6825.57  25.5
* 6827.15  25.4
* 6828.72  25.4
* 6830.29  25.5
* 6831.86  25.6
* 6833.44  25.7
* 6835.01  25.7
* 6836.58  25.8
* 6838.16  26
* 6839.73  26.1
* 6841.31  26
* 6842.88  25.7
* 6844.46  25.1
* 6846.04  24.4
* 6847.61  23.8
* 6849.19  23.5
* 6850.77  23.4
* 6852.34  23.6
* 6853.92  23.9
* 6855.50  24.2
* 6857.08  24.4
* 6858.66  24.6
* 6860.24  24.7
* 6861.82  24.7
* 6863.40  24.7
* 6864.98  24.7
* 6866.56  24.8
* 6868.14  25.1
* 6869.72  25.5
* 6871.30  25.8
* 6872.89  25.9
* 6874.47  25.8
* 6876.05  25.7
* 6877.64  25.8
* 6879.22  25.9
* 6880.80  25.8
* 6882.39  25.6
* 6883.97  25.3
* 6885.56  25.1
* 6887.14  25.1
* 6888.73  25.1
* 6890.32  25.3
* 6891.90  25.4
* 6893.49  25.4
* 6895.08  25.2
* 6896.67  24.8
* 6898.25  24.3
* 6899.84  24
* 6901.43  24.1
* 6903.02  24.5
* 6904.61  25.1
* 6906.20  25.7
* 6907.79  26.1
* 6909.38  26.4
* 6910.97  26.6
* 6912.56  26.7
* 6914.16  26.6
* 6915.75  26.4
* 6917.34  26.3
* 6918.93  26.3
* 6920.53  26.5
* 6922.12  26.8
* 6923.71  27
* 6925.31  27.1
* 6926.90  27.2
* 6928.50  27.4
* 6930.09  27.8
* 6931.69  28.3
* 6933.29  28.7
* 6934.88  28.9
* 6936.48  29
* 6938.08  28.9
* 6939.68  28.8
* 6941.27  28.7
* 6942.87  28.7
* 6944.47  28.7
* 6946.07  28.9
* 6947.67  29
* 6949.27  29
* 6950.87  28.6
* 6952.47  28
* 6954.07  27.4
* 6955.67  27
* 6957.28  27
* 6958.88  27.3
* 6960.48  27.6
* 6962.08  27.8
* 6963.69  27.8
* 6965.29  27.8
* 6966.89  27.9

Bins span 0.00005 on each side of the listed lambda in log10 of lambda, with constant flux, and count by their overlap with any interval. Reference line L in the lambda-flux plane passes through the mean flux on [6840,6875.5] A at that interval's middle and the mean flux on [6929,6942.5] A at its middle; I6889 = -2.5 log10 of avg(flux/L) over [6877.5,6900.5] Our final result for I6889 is 0.05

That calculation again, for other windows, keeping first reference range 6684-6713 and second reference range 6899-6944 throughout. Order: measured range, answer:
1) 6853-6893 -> 0.08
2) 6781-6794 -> 0.07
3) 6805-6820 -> 0.08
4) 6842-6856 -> 0.12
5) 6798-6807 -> 0.03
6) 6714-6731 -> 0.05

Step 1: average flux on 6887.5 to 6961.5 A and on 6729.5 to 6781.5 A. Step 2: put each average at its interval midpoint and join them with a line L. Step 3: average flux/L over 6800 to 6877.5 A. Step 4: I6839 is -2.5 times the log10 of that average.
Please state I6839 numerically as 0.08 mag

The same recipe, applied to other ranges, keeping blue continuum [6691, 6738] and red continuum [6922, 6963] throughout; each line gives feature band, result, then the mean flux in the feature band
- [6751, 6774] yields -0.012 mag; 27.4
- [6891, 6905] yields 0.127 mag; 24.8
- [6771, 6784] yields 0.016 mag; 26.8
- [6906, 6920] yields 0.062 mag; 26.4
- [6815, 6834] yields 0.083 mag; 25.4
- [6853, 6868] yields 0.130 mag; 24.5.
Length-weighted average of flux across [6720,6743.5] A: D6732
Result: 26.9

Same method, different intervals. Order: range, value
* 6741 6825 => 26.4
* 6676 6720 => 27.2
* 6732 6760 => 27.2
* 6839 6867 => 24.6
